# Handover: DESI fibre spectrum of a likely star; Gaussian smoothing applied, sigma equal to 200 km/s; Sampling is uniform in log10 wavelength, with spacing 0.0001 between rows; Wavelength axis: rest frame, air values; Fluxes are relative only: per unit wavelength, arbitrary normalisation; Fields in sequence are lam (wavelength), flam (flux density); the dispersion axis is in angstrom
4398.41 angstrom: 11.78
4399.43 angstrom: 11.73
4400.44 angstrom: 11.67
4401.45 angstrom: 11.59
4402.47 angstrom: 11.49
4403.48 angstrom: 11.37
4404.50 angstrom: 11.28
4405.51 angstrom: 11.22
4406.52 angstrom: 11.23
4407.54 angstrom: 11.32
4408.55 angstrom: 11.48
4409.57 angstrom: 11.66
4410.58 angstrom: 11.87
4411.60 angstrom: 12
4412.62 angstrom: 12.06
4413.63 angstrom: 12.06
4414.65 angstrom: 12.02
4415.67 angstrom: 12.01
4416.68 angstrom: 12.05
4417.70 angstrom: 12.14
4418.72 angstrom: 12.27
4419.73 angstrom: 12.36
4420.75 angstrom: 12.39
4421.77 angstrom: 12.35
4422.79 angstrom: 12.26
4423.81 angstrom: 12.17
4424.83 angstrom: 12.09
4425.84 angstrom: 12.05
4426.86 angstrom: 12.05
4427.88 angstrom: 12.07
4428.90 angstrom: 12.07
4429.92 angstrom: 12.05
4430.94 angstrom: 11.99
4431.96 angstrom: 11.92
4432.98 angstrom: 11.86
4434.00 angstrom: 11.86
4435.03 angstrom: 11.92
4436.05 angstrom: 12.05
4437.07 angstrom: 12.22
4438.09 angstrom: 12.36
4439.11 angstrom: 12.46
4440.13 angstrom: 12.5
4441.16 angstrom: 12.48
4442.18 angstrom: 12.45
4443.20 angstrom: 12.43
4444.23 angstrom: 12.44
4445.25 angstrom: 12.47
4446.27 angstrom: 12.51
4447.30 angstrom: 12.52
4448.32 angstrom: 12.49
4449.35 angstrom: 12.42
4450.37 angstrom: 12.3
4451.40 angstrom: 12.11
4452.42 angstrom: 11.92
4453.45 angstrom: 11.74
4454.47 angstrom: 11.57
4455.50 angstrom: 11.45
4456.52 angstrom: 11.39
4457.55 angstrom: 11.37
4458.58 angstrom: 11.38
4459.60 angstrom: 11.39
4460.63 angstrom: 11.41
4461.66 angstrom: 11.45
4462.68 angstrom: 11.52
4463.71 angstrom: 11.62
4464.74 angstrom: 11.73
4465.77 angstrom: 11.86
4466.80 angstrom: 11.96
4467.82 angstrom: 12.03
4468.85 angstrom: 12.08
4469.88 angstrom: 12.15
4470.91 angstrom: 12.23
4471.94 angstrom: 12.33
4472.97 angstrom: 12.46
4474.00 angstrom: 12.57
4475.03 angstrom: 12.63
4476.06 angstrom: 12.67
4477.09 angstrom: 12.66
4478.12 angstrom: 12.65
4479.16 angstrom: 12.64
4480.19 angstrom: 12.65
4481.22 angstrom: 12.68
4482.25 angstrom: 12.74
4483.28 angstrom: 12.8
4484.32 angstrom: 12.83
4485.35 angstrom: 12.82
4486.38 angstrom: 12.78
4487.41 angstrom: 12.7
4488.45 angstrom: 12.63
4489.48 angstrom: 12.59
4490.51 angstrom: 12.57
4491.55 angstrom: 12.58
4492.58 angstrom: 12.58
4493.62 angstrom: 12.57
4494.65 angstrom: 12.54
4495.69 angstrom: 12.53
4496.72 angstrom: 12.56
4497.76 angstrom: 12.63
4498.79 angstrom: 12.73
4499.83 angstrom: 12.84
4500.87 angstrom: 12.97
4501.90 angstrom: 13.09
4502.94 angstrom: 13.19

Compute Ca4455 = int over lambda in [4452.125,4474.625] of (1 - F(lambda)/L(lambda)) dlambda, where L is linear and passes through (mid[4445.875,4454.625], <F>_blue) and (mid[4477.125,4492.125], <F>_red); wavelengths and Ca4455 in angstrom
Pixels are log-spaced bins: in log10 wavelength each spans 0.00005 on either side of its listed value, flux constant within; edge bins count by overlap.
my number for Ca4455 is 1.1 angstrom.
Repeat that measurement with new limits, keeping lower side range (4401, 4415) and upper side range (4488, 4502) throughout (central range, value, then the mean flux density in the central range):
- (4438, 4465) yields 0.32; 12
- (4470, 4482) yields -0.11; 12.5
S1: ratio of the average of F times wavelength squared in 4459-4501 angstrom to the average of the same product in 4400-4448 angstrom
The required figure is 1.1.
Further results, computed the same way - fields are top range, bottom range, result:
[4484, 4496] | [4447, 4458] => 1.08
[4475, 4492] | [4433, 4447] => 1.05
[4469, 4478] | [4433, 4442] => 1.04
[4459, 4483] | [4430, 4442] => 1.02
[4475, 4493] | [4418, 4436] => 1.08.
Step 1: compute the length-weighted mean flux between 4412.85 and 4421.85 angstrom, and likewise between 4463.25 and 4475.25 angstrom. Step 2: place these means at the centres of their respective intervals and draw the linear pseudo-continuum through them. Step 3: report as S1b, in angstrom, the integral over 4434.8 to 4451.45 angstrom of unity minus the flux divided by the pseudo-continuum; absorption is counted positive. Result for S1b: -0.3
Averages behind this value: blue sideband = 12.2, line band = 12.4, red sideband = 12.1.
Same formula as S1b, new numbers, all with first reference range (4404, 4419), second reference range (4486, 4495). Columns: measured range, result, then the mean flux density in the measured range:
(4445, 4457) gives 0.1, 12.1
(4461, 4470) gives 0.4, 11.8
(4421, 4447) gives -0.4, 12.2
